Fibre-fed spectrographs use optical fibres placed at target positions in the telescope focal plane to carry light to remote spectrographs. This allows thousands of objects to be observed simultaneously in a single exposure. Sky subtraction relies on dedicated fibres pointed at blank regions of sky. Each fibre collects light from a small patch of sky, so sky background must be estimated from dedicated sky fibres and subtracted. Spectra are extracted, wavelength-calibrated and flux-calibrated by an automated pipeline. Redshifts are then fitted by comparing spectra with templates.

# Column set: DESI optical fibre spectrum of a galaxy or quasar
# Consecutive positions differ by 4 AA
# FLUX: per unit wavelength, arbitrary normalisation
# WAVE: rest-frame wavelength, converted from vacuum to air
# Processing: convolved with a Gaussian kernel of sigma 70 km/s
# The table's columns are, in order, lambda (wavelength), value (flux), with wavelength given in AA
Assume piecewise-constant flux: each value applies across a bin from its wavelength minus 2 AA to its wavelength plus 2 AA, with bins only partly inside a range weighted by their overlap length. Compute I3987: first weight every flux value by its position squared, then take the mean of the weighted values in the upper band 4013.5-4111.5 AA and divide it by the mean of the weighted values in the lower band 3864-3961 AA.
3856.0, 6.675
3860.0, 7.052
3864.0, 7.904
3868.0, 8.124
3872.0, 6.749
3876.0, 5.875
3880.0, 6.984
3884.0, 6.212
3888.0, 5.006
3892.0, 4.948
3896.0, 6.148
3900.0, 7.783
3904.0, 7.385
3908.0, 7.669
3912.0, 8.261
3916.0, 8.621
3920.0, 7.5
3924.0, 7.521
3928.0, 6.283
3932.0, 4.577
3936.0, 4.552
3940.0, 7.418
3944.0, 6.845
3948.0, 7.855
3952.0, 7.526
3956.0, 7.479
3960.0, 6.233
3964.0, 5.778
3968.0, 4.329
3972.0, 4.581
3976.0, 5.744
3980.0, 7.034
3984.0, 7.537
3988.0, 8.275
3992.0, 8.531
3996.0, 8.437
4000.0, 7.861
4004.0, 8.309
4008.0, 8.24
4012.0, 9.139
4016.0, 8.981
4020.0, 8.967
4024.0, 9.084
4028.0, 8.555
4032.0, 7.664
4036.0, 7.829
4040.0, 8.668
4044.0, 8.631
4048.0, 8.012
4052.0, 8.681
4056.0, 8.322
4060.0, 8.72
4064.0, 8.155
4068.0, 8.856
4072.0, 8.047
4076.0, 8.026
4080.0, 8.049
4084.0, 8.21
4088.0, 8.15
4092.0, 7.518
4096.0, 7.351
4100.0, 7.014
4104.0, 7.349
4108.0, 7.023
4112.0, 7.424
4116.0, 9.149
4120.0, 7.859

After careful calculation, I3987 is 1.28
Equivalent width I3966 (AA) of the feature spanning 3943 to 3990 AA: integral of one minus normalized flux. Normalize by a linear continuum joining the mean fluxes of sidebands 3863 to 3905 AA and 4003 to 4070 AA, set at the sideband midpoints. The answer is 6.4 AA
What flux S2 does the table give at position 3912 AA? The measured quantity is 8.261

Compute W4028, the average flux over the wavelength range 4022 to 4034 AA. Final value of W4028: 8.43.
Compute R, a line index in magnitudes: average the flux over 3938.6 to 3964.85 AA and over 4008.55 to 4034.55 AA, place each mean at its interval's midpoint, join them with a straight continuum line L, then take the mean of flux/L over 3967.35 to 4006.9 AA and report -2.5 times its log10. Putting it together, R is 0.11 mag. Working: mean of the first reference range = 7.06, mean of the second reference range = 8.69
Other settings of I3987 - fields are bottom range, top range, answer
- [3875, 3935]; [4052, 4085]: 1.35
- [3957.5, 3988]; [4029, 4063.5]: 1.42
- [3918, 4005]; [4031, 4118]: 1.25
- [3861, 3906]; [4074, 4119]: 1.30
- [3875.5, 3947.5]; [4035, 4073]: 1.35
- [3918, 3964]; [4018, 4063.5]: 1.33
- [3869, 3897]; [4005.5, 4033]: 1.54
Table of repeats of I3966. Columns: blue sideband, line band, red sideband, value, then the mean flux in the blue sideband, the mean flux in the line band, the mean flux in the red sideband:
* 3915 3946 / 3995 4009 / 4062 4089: -1.51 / 6.6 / 8.19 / 8.22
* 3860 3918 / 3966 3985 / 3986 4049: 5.31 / 6.98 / 5.76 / 8.46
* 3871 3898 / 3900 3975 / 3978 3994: 1.85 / 5.96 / 6.71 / 7.84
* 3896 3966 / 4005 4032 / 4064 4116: -4.62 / 6.99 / 8.72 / 7.82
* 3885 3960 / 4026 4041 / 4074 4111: -1.62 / 6.83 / 8.15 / 7.63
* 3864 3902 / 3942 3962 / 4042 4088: 0.02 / 6.5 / 7.19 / 8.33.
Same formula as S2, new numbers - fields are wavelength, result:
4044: 8.631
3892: 4.948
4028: 8.555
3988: 8.275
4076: 8.026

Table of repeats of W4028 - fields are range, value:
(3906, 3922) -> 8.01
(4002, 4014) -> 8.56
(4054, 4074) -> 8.42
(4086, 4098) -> 7.67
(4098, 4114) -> 7.2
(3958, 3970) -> 5.45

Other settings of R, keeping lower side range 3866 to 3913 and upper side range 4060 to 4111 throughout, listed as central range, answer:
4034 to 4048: -0.10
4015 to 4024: -0.20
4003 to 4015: -0.16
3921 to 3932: 0.07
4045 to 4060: -0.10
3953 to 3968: 0.14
